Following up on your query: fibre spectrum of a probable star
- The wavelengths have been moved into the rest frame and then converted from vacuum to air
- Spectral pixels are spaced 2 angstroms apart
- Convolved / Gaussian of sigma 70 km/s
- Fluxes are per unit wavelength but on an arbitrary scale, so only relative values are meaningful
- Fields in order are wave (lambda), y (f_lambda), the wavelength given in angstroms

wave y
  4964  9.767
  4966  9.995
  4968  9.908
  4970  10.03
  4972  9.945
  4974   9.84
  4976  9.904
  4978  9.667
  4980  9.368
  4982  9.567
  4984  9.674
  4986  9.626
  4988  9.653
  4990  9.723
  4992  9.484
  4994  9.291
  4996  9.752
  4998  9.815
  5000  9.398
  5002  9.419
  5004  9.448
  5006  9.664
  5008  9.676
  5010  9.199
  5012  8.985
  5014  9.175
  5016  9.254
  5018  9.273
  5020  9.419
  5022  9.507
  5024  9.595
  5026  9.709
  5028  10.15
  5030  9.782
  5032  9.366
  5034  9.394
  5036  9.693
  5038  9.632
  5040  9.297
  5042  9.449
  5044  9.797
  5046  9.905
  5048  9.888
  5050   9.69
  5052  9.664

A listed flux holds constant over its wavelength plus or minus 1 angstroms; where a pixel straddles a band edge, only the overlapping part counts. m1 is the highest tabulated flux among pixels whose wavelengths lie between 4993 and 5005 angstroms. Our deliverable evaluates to 9.815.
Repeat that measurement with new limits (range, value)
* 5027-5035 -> 10.15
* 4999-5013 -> 9.676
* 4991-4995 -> 9.484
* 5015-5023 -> 9.507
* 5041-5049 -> 9.905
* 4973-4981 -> 9.904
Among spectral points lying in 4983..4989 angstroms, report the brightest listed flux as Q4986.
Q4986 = 9.674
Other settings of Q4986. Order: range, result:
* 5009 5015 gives 9.199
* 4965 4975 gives 10.03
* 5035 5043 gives 9.693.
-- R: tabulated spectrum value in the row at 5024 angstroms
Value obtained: 9.595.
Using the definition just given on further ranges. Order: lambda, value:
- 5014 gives 9.175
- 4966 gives 9.995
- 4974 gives 9.84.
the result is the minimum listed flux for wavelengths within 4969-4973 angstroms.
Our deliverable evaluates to 9.945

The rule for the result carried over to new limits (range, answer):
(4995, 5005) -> 9.398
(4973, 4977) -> 9.84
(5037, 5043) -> 9.297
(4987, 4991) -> 9.653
